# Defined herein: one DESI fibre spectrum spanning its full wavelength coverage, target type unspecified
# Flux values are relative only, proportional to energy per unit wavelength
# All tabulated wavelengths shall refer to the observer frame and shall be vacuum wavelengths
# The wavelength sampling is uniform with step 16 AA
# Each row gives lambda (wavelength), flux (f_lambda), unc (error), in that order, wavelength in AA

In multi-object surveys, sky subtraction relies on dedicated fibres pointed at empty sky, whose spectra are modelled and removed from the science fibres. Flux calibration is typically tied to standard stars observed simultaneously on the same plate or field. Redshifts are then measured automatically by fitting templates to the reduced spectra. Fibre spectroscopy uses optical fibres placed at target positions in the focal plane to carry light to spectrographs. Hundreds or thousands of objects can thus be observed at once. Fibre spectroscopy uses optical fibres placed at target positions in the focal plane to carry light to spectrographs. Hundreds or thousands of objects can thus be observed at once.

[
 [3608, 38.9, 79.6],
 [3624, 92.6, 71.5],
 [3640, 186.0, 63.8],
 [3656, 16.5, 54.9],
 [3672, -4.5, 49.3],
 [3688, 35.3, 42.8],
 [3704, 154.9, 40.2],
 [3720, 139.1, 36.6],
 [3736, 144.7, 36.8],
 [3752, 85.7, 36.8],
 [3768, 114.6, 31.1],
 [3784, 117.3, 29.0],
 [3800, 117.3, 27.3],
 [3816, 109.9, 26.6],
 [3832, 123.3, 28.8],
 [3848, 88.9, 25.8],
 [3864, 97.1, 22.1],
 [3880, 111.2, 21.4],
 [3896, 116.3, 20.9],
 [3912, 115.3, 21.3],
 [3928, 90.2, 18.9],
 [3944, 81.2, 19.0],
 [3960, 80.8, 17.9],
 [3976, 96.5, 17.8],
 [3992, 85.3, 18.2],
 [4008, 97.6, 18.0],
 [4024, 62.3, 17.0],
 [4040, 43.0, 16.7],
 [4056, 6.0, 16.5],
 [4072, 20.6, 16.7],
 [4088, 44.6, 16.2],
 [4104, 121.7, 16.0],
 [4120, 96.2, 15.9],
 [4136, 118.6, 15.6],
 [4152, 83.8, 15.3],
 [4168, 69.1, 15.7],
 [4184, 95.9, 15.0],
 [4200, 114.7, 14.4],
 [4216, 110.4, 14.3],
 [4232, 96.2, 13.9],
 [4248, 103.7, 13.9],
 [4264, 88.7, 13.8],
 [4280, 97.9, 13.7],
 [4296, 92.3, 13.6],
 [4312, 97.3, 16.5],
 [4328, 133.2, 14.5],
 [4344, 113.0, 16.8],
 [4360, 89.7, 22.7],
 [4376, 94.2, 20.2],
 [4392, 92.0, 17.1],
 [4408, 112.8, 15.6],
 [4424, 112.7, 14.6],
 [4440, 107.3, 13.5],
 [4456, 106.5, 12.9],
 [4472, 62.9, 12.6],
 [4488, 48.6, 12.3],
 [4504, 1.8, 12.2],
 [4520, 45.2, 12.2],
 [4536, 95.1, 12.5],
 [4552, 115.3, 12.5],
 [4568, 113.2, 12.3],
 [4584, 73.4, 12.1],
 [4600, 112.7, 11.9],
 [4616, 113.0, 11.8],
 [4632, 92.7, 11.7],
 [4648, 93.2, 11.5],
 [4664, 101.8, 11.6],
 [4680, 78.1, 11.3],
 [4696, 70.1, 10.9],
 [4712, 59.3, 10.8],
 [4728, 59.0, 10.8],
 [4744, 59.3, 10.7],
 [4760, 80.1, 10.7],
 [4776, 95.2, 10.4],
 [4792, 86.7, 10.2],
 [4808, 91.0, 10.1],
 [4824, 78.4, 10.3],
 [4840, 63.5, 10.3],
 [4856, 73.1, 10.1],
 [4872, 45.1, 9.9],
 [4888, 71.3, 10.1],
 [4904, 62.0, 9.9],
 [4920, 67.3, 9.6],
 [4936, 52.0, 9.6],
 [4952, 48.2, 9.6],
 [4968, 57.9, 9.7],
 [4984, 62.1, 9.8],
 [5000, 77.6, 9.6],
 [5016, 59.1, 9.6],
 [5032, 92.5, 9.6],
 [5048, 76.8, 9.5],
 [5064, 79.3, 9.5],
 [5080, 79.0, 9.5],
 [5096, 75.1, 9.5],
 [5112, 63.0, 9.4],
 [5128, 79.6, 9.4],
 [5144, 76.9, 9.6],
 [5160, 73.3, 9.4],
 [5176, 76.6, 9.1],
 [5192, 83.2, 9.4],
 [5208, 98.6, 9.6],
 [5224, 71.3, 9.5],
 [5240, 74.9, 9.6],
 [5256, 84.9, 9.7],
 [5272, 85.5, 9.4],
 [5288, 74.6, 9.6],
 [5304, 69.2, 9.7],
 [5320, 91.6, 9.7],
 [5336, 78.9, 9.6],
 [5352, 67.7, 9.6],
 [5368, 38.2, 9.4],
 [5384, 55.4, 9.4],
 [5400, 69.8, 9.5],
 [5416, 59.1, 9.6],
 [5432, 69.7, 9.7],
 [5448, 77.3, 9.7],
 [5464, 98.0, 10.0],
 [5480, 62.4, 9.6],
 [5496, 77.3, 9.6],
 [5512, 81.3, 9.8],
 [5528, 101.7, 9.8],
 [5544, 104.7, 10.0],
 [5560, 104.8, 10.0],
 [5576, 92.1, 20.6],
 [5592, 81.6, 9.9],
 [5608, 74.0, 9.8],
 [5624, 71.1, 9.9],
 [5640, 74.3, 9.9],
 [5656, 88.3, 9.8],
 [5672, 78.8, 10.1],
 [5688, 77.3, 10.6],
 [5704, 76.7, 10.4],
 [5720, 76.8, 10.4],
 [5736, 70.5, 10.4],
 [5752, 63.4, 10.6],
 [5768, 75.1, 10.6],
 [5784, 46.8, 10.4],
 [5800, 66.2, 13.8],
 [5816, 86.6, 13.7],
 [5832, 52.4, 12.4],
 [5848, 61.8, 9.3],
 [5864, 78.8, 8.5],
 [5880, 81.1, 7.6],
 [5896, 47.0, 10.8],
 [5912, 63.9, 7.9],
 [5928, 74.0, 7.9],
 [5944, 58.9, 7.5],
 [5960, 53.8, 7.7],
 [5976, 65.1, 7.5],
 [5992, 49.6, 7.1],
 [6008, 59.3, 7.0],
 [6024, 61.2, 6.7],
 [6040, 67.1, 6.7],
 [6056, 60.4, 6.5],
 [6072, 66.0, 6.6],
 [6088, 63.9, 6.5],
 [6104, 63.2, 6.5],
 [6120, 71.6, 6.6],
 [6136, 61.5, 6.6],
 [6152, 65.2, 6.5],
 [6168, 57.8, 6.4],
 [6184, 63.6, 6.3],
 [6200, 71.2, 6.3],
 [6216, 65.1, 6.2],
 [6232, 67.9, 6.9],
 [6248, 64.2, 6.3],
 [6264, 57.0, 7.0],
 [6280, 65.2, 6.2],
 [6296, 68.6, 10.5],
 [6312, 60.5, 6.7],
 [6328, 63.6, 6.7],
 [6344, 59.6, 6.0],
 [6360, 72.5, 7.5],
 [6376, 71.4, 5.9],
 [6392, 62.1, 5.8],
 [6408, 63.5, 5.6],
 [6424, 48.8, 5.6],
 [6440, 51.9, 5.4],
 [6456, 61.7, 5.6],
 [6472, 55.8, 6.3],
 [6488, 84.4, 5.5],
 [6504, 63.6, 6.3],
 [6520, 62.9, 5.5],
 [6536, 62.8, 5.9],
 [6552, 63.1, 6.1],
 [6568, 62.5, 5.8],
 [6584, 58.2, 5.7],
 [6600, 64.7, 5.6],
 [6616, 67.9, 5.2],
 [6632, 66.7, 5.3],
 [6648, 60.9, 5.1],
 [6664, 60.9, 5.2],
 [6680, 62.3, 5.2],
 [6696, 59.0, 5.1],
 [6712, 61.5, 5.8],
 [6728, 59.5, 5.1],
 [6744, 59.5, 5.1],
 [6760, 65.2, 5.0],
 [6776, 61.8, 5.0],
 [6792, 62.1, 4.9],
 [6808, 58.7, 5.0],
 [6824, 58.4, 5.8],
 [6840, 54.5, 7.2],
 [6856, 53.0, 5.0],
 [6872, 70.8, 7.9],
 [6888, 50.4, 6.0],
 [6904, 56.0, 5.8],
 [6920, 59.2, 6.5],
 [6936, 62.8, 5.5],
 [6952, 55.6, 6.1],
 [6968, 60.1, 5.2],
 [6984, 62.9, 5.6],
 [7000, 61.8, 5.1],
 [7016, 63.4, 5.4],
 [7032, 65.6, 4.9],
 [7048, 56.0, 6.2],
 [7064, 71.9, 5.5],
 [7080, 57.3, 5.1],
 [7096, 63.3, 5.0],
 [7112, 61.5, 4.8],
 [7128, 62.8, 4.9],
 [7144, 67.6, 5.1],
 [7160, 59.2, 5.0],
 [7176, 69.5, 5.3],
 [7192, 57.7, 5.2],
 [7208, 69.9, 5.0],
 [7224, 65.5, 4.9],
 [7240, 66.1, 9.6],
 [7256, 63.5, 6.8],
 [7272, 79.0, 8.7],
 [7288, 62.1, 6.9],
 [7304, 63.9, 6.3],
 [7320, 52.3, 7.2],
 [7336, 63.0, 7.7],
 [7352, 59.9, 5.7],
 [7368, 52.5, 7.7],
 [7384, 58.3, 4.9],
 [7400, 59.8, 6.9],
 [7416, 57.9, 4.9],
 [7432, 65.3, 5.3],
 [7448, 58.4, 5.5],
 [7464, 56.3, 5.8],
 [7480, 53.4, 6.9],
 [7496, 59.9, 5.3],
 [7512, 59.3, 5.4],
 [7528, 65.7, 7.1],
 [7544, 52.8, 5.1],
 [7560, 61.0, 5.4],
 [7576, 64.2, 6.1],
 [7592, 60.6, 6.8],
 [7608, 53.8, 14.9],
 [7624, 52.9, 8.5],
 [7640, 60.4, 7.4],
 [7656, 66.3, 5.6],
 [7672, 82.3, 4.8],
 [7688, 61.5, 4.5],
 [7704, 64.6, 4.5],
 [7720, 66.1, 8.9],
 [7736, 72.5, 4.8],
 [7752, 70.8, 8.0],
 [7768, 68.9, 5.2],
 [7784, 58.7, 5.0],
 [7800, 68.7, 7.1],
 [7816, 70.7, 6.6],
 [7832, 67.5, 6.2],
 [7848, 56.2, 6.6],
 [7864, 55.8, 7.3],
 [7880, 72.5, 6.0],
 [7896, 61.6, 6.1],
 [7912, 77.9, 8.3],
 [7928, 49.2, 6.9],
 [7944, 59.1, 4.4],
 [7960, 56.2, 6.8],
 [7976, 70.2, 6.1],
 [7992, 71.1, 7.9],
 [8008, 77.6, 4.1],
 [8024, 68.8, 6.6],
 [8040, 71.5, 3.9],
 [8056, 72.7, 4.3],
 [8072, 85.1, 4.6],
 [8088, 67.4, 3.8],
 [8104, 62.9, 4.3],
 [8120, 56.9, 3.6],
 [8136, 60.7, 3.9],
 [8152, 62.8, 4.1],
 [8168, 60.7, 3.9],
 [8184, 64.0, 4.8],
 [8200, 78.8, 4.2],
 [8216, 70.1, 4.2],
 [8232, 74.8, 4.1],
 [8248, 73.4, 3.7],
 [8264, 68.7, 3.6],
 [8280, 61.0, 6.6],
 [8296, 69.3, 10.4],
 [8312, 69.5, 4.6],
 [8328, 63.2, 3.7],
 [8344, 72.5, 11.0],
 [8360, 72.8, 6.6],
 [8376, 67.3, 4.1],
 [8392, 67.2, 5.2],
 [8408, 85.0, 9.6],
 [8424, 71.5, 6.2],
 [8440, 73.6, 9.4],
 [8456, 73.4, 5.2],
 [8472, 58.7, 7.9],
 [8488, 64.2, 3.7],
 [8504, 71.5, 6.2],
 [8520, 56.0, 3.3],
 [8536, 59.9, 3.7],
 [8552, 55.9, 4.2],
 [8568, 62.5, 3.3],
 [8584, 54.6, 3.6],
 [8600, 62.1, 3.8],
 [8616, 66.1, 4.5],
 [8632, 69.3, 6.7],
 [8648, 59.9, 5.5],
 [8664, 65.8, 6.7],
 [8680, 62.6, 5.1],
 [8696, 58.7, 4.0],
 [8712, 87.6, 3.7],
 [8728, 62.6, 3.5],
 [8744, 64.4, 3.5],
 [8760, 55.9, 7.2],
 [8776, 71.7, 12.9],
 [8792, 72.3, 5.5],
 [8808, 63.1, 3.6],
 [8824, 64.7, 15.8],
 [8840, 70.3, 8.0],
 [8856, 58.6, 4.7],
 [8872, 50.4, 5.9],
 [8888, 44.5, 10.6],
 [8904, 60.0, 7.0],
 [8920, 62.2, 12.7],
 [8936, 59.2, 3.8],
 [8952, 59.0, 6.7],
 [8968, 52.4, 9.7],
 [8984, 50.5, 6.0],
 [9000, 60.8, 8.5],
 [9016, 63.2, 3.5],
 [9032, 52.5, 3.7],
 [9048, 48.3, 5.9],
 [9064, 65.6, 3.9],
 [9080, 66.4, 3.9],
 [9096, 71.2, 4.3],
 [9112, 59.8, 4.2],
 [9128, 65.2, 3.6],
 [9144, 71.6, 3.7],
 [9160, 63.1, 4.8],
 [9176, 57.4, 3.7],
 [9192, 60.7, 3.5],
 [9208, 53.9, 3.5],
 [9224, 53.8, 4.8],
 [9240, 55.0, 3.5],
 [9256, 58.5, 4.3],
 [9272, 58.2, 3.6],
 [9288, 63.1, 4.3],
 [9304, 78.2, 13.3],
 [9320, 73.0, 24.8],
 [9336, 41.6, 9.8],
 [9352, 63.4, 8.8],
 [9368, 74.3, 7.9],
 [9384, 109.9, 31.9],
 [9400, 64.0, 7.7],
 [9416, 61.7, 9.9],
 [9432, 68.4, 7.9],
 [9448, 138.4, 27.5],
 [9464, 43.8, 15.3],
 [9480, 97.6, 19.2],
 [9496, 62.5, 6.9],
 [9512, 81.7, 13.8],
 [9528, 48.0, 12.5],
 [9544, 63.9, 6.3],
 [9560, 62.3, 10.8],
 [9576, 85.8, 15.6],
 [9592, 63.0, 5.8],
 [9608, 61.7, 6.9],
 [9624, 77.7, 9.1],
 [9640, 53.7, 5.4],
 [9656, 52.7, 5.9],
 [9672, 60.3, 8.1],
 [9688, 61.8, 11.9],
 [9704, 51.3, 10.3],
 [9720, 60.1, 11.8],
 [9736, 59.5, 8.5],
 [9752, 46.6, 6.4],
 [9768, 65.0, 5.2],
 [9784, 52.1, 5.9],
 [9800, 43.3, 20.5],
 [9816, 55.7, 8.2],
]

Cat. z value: 0.740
